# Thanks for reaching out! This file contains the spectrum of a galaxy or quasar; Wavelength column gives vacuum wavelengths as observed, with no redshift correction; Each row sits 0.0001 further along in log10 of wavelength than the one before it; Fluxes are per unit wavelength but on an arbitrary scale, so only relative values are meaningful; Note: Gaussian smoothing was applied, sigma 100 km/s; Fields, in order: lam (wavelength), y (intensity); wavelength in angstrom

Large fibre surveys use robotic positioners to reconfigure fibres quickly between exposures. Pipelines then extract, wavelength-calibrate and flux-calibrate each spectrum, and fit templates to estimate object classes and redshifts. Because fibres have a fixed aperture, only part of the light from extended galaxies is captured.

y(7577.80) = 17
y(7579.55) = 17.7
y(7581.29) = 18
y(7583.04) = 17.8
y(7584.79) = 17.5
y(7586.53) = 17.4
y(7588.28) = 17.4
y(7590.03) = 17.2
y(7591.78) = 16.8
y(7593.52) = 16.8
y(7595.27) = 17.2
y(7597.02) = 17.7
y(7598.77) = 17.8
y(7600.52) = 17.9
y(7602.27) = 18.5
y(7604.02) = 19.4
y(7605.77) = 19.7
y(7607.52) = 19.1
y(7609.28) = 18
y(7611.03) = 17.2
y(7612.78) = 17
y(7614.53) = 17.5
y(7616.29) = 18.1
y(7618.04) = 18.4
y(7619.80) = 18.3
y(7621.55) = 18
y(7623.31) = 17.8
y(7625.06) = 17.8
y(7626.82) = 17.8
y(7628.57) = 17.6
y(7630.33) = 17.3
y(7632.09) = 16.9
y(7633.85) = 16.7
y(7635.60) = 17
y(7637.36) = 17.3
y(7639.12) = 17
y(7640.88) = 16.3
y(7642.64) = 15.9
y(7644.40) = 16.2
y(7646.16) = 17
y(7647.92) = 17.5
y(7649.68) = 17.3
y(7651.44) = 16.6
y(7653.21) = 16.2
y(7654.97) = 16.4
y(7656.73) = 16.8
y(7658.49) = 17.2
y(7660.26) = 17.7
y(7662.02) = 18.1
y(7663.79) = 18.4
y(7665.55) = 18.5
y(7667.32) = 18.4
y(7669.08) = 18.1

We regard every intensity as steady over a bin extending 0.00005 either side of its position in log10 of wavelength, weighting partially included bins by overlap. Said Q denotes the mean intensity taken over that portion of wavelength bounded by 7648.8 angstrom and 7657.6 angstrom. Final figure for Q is 16.7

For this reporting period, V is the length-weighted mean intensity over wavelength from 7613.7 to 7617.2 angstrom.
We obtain 17.8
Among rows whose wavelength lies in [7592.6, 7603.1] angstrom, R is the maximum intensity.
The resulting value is 18.5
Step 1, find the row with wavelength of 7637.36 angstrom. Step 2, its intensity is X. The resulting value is 17.3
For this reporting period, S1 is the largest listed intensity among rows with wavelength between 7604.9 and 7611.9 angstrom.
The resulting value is 19.7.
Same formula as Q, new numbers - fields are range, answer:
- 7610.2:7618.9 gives 17.6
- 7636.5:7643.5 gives 16.6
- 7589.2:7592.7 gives 17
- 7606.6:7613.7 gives 17.8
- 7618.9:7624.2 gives 18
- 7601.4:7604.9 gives 19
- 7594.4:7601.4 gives 17.6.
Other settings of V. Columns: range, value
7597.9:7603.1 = 18.1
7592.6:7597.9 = 17.2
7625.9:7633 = 17.4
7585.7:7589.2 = 17.4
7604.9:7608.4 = 19.4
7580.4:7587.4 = 17.7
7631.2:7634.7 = 16.8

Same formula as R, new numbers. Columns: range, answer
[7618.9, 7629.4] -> 18.3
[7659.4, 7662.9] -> 18.1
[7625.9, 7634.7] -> 17.8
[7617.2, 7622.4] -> 18.4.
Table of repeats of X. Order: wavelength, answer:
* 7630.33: 17.3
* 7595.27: 17.2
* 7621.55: 18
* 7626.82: 17.8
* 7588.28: 17.4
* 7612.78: 17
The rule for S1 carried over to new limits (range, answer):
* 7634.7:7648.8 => 17.5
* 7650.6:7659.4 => 17.2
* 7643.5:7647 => 17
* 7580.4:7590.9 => 18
